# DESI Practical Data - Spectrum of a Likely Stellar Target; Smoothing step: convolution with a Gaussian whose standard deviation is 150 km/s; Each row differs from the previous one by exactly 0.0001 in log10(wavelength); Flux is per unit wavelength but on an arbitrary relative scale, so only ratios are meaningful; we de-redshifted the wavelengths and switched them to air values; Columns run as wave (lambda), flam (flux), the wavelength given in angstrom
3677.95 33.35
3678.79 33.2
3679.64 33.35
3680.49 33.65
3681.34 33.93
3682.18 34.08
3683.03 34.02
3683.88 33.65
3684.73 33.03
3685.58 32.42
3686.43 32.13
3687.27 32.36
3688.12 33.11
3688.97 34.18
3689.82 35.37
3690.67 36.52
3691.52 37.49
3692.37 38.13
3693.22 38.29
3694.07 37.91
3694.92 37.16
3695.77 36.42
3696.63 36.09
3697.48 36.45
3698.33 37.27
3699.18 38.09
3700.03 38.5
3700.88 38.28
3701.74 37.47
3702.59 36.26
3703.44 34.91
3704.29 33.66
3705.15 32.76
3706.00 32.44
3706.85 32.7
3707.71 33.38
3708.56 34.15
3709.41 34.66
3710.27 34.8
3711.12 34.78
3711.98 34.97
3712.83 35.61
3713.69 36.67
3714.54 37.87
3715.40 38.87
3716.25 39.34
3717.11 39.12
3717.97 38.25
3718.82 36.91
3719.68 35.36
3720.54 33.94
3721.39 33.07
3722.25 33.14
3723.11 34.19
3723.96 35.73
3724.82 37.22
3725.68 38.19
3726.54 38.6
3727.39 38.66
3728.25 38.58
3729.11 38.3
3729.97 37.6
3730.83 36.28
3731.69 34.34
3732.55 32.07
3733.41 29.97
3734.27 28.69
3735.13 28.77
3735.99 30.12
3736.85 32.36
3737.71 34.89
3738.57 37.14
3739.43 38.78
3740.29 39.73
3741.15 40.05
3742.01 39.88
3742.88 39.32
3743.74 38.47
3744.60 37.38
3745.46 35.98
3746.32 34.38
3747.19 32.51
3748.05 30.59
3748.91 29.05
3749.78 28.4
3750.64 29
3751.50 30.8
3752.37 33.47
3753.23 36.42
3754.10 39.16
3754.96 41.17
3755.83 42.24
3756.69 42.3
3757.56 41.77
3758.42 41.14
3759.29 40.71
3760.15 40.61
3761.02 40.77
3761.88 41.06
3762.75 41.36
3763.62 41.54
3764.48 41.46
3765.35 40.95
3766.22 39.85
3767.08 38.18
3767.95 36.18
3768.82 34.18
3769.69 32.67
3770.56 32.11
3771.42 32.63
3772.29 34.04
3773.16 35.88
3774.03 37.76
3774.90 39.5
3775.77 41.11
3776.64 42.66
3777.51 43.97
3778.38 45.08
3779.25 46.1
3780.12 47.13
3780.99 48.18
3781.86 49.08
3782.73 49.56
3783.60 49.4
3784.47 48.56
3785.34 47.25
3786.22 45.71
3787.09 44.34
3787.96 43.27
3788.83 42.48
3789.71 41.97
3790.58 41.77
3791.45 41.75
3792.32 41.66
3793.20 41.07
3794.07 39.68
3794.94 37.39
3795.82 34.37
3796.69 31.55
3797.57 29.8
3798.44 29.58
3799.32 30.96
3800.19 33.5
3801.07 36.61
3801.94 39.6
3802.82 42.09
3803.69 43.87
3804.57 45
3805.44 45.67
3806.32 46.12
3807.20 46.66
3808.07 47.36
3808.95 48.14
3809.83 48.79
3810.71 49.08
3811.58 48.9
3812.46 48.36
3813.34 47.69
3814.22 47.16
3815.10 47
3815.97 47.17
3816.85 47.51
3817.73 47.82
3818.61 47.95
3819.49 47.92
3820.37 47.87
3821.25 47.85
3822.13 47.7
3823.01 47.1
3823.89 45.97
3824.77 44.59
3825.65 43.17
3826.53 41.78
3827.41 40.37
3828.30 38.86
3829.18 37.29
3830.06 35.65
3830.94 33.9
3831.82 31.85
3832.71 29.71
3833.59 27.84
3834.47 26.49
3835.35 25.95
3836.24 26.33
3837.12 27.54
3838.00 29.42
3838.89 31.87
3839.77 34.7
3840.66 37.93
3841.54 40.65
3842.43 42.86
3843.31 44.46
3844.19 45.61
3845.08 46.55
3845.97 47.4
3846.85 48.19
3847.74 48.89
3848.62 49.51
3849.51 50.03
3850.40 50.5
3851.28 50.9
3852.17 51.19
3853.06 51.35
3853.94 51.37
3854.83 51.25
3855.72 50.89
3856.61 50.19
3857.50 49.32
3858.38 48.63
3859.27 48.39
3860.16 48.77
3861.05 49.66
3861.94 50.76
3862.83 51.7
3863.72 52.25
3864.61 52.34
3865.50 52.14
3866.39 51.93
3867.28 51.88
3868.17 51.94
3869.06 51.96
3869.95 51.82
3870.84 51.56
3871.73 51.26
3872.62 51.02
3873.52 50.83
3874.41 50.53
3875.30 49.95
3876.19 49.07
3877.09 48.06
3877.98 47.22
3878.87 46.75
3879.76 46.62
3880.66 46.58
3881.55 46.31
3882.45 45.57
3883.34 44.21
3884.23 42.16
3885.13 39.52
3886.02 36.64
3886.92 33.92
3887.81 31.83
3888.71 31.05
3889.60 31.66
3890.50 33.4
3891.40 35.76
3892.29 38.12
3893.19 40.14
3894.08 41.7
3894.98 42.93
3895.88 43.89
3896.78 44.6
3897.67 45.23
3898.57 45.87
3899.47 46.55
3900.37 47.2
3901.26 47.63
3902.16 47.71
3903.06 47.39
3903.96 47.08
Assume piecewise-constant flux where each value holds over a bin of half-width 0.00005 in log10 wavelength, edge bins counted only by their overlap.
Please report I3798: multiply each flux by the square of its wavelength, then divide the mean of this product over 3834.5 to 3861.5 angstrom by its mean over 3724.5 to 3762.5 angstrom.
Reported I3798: 1.3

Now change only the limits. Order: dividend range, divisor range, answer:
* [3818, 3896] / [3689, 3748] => 1.32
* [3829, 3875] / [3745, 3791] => 1.18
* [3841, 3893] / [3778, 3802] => 1.18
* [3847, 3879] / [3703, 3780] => 1.47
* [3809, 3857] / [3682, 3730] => 1.29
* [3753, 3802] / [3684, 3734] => 1.17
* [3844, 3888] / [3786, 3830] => 1.16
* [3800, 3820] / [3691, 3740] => 1.35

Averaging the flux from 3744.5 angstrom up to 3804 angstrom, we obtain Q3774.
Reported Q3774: 39.1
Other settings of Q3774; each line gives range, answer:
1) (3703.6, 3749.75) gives 35.3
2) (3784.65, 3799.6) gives 39.3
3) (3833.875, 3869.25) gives 45.5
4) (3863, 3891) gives 45.9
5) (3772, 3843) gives 41.2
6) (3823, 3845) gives 36.4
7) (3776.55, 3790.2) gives 46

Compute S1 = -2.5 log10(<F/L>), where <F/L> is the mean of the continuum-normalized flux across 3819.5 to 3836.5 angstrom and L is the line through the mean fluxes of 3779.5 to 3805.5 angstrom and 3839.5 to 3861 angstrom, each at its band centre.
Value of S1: 0.18 mag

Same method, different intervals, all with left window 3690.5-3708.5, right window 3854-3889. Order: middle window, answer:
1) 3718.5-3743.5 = 0.079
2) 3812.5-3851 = 0.090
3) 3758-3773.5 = 0.069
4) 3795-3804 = 0.216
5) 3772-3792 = -0.054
